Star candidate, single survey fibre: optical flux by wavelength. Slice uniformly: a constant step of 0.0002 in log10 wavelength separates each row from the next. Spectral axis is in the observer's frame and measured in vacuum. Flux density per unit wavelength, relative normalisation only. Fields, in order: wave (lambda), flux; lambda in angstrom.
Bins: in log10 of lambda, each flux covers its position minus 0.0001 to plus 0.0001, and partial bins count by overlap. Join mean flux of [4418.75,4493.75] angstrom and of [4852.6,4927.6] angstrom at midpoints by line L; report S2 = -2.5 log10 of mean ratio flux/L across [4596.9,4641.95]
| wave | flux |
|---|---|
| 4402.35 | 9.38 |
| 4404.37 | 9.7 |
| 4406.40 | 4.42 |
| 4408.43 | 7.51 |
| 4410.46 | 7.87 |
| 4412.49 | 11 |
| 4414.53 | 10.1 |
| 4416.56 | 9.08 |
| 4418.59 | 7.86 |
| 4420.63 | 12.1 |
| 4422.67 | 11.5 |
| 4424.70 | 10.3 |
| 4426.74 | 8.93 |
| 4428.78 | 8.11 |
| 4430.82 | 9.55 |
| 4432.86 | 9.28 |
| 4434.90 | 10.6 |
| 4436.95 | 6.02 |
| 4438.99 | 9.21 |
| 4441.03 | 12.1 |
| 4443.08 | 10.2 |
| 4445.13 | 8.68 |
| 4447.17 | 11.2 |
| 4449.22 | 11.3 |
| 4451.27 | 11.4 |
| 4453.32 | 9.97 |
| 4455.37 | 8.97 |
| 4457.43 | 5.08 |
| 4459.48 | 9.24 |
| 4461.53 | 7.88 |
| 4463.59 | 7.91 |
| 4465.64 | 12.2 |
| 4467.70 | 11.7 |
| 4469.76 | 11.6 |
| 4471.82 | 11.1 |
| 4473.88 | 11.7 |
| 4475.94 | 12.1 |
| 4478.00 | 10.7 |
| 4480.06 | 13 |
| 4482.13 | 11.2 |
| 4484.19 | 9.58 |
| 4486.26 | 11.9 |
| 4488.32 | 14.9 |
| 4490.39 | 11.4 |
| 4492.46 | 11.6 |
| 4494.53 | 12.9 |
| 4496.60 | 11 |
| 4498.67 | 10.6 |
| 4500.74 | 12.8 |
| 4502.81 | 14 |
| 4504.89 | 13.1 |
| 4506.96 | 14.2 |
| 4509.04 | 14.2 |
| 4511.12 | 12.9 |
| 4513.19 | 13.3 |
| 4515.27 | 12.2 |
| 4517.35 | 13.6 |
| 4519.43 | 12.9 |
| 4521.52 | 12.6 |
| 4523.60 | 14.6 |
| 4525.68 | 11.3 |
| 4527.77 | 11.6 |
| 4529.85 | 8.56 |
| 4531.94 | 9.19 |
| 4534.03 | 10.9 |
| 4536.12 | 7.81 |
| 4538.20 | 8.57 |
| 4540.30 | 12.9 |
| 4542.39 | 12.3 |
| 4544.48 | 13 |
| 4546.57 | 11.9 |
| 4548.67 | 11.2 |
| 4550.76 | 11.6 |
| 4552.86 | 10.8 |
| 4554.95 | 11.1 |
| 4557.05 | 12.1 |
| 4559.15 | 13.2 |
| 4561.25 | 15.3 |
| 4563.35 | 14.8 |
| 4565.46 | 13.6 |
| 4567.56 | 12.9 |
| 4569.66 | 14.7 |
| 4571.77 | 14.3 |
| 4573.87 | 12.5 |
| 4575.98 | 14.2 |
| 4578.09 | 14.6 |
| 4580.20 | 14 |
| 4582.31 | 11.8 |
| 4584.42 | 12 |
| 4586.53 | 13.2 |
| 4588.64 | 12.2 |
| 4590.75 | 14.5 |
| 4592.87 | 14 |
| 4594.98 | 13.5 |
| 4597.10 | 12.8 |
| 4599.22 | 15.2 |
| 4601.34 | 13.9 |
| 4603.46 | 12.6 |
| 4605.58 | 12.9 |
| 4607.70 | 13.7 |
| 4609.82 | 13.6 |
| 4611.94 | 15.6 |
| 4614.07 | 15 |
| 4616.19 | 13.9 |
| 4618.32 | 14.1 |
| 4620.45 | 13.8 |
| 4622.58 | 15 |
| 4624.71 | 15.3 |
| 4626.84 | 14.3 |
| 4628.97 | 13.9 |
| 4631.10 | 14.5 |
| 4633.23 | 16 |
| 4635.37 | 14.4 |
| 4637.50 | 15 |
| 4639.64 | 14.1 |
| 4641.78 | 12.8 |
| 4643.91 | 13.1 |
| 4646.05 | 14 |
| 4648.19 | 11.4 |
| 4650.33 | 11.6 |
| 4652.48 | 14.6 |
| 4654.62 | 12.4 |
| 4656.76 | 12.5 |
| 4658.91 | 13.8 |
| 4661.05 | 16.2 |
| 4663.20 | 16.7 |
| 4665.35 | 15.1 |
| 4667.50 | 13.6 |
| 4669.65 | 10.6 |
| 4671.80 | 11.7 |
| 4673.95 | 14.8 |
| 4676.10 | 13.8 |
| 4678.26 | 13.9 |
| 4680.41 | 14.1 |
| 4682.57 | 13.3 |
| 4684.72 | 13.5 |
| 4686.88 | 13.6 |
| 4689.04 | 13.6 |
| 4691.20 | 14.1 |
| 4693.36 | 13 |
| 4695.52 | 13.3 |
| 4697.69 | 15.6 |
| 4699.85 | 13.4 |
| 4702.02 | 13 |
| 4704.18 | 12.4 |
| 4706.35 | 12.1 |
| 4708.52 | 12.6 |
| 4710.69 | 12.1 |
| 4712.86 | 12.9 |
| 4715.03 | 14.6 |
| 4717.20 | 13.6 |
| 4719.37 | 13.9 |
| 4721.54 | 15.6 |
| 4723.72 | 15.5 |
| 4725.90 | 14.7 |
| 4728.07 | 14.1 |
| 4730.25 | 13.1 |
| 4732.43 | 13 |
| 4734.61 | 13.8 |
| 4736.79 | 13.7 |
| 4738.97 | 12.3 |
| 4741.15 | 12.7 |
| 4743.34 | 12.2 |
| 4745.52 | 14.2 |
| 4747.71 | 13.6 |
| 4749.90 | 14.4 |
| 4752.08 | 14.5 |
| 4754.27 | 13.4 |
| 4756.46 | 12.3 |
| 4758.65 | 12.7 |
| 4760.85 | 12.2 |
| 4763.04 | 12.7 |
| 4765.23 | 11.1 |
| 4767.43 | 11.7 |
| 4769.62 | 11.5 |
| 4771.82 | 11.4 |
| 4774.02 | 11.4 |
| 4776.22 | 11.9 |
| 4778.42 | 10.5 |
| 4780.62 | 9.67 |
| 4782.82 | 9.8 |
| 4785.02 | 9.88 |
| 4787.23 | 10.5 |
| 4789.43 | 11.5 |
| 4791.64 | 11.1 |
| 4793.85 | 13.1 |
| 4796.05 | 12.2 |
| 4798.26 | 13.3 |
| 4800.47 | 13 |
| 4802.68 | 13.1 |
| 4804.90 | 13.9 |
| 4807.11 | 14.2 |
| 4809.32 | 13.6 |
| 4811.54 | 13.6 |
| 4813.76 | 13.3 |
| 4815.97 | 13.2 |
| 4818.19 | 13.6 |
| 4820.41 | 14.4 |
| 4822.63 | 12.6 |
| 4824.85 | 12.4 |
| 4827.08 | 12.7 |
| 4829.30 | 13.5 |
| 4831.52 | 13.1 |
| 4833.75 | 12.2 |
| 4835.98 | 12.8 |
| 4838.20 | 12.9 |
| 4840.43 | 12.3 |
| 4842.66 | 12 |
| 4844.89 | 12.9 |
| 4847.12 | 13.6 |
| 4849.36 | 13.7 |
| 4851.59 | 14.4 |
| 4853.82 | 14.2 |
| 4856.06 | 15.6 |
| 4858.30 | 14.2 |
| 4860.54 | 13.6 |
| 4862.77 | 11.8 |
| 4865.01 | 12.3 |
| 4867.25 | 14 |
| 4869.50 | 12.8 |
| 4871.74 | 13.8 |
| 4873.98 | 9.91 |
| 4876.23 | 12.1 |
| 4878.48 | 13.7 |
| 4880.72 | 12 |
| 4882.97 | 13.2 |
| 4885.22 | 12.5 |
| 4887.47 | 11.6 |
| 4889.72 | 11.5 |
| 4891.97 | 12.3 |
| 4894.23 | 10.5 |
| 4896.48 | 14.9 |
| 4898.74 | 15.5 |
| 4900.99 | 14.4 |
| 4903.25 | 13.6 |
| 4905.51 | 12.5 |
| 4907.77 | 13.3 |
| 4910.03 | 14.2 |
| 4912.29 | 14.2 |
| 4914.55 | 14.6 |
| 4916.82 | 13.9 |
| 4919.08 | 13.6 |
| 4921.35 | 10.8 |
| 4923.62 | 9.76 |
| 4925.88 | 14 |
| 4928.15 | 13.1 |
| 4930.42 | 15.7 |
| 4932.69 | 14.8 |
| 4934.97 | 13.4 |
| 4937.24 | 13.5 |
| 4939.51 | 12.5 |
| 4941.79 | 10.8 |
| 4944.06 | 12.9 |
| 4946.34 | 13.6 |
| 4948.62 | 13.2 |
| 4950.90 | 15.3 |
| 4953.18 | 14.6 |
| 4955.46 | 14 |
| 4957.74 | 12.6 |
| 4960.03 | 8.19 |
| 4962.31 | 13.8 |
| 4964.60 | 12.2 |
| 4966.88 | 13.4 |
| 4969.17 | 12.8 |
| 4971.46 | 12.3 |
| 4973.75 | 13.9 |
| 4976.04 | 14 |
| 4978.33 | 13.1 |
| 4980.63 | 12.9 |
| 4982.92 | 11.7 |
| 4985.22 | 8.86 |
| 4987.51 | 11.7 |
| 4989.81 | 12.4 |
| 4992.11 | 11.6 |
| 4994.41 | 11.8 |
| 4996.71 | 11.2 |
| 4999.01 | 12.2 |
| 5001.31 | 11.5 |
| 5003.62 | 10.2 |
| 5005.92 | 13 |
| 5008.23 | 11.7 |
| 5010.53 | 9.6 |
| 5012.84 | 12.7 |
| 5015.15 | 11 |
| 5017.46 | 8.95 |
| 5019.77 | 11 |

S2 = -0.24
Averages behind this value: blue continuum 10.4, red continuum 13.1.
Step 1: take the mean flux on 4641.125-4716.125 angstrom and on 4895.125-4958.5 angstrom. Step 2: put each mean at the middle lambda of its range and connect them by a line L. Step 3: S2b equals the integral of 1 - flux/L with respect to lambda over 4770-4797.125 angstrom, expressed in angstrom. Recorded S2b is 4.8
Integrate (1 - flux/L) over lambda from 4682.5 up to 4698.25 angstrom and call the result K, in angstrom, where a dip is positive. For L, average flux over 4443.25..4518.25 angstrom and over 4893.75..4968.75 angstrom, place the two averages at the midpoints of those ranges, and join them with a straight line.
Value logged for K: -1.8 angstrom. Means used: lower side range 11.4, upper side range 13.3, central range 13.7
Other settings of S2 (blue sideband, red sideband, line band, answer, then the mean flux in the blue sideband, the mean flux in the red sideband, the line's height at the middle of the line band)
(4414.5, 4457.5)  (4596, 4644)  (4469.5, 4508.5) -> -0.10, 9.7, 14.2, 11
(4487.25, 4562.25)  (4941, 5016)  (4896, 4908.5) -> -0.15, 12.1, 12.3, 12.2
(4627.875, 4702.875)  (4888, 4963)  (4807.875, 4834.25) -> 0.02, 13.7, 13.2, 13.4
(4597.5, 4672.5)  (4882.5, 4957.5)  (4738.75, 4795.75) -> 0.14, 13.9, 13.3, 13.6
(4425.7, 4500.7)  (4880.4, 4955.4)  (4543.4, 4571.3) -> -0.16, 10.4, 13.2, 11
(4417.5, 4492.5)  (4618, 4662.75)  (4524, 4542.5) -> 0.14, 10.3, 14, 11.9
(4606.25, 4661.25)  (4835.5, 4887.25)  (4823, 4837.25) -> 0.03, 14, 13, 13.2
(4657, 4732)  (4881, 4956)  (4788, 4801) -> 0.10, 13.7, 13.3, 13.5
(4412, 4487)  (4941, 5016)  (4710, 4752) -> -0.21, 10.1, 12.3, 11.3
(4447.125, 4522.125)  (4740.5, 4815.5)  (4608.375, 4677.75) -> -0.17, 11.6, 12.4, 12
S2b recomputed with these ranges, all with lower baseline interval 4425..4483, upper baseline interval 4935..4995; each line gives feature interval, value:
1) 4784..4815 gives -2.1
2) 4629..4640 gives -3.8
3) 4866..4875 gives -0.4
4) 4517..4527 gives -2.4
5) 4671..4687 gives -3.5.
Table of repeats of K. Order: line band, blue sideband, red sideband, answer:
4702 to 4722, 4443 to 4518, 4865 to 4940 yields -1.5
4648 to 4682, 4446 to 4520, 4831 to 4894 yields -4.0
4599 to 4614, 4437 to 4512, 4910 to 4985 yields -2.9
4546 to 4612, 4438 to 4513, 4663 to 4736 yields -4.7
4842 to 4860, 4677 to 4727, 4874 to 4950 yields -0.9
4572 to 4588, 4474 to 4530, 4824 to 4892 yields -0.9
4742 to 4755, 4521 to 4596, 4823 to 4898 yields -1.0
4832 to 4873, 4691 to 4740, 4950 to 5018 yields -1.4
